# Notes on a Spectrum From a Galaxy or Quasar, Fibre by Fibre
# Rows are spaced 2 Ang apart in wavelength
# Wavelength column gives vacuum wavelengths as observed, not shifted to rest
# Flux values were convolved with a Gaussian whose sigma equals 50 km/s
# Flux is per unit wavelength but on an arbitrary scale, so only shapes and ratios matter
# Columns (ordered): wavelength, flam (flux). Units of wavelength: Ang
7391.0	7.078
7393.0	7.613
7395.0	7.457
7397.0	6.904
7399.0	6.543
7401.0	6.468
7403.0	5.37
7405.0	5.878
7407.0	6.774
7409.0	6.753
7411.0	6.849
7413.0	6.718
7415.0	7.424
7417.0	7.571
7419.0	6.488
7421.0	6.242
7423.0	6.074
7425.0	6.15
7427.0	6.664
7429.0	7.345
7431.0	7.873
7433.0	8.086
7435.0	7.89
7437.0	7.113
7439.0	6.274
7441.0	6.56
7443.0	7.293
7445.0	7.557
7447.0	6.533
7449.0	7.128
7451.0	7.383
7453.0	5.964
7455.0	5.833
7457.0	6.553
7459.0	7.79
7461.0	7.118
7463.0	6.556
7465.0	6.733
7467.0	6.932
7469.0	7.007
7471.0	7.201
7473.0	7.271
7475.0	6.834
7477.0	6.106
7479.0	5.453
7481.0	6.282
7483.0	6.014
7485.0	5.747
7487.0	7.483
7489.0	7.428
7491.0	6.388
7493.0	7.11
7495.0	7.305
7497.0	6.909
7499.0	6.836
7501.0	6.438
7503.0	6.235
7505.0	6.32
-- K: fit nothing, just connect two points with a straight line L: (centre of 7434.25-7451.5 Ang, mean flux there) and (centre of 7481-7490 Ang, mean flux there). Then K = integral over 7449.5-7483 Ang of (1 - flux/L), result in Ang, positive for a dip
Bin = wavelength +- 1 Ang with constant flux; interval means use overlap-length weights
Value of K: 0.7 Ang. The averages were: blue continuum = 7.06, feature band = 6.67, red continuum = 6.63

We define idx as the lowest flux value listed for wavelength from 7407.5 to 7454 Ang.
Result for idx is 5.964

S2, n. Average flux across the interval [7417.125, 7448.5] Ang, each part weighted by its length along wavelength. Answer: 6.96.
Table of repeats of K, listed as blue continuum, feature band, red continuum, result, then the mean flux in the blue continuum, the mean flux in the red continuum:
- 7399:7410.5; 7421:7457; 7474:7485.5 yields -4.0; 6.3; 6.09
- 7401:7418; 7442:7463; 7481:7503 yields -0.7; 6.66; 6.72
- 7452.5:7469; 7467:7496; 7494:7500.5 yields 0.7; 6.73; 6.97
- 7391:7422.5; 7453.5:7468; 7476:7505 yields -0.3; 6.74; 6.54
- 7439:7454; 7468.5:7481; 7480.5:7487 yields -0.4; 6.87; 6.22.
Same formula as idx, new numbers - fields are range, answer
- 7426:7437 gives 6.664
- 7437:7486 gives 5.453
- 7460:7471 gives 6.556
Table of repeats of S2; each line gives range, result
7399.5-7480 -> 6.79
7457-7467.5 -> 6.99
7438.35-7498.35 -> 6.76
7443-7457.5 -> 6.75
